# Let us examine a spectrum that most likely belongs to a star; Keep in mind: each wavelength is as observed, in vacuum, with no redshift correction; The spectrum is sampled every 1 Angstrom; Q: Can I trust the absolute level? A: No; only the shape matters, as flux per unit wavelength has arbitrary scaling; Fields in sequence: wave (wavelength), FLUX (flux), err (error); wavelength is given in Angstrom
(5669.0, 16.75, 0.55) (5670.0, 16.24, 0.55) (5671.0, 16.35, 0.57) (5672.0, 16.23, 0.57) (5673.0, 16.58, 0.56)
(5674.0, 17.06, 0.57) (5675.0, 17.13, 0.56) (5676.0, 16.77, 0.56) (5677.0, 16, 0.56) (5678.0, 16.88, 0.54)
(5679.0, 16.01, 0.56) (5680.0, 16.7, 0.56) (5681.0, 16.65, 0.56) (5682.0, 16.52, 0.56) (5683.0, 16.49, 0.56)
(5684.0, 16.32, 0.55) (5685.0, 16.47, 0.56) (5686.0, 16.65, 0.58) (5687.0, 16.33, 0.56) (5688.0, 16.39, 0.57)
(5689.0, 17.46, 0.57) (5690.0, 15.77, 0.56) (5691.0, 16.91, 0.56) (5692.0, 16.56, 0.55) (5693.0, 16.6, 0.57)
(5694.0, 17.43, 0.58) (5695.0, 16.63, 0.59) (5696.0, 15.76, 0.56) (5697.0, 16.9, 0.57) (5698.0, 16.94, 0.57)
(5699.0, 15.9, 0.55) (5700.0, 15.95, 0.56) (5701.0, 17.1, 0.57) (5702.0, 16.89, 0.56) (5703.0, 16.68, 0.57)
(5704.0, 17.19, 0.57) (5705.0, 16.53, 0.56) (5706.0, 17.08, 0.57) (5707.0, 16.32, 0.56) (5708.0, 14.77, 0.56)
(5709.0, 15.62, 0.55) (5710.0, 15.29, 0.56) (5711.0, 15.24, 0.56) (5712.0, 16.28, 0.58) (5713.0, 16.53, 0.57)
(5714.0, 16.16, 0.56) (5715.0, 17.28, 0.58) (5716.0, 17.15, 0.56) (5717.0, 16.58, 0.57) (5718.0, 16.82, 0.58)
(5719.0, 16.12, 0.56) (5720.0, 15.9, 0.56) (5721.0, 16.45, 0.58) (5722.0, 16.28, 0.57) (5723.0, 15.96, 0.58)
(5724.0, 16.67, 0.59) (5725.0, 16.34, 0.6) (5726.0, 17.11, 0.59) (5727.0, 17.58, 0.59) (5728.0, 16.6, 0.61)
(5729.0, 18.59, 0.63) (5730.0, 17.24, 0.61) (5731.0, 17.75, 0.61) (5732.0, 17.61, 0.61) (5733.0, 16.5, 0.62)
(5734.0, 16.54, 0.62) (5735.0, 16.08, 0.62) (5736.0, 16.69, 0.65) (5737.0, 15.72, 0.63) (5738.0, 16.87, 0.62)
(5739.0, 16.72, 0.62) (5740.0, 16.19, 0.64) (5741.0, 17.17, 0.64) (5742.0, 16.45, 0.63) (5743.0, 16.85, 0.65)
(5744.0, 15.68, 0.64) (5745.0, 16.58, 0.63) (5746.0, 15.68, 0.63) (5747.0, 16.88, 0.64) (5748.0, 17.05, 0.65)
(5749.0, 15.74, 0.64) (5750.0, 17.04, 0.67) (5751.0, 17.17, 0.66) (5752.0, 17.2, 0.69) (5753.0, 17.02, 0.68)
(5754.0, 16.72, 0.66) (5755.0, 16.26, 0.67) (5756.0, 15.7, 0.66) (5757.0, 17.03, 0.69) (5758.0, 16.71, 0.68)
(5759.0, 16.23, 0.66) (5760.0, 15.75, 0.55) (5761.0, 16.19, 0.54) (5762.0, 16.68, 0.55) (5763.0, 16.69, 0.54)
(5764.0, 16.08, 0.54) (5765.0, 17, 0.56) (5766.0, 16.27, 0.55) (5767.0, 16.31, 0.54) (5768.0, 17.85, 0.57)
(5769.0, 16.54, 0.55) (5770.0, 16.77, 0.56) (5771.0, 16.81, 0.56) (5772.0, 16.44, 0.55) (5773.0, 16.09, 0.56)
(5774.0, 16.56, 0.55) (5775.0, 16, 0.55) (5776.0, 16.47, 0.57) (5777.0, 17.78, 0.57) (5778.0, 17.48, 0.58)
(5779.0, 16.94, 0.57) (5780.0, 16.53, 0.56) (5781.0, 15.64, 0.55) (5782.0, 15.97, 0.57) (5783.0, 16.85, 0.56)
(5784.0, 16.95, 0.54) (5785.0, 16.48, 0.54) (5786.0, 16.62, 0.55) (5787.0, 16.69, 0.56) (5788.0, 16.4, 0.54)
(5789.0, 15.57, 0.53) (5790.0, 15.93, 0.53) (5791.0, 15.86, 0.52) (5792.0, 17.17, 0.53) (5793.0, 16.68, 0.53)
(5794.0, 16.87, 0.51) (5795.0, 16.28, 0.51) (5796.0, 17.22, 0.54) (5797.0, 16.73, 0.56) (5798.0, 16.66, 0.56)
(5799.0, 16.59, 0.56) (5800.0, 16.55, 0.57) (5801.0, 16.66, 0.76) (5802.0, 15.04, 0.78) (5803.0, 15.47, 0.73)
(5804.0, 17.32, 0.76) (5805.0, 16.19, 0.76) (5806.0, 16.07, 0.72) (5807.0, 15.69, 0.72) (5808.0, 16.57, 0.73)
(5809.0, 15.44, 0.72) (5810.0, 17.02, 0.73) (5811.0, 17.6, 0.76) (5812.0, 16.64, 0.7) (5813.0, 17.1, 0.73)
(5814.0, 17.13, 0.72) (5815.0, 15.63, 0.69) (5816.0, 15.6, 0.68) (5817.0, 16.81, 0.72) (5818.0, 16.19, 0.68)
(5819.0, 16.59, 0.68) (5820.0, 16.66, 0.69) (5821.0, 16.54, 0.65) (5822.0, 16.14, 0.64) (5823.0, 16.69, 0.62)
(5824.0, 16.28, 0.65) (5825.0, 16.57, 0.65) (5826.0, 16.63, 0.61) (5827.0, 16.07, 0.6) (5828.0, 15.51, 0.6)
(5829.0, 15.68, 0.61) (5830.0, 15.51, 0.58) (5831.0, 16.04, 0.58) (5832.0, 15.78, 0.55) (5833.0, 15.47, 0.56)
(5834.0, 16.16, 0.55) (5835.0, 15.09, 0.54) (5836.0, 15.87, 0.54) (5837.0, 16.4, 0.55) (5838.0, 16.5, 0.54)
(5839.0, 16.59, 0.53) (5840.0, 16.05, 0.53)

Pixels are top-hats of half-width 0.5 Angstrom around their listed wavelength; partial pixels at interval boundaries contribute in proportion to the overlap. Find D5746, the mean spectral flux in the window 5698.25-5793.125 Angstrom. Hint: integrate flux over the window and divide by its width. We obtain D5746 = 16.5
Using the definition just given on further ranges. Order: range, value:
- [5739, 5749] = 16.5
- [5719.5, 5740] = 16.7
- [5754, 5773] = 16.5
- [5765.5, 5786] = 16.6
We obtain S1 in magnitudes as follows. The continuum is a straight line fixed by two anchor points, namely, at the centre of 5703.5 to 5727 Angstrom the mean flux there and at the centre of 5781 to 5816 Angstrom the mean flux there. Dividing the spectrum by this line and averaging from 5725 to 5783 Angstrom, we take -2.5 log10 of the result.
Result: -0.02 mag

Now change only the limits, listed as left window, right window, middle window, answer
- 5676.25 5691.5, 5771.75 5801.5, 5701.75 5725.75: 0.01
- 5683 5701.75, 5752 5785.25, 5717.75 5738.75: -0.01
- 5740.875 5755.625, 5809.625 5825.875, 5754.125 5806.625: 0.01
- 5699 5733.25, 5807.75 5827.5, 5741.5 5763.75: 0.00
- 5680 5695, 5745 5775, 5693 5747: 0.00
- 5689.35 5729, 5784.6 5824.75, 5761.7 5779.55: -0.02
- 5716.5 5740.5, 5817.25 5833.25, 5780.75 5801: -0.01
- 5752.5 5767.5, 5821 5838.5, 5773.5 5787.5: -0.02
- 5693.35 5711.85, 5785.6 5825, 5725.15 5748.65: -0.03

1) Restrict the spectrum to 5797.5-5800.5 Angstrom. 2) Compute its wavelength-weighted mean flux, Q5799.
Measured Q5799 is 16.6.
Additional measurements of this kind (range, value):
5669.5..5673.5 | 16.3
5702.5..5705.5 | 16.8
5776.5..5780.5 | 17.2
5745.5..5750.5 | 16.5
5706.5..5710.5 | 15.5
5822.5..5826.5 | 16.5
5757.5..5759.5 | 16.5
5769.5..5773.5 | 16.5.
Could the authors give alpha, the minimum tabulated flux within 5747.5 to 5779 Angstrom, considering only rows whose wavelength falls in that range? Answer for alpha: 15.7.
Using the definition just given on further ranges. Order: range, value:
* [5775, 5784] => 15.64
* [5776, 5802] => 15.04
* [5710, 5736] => 15.24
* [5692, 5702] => 15.76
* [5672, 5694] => 15.77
